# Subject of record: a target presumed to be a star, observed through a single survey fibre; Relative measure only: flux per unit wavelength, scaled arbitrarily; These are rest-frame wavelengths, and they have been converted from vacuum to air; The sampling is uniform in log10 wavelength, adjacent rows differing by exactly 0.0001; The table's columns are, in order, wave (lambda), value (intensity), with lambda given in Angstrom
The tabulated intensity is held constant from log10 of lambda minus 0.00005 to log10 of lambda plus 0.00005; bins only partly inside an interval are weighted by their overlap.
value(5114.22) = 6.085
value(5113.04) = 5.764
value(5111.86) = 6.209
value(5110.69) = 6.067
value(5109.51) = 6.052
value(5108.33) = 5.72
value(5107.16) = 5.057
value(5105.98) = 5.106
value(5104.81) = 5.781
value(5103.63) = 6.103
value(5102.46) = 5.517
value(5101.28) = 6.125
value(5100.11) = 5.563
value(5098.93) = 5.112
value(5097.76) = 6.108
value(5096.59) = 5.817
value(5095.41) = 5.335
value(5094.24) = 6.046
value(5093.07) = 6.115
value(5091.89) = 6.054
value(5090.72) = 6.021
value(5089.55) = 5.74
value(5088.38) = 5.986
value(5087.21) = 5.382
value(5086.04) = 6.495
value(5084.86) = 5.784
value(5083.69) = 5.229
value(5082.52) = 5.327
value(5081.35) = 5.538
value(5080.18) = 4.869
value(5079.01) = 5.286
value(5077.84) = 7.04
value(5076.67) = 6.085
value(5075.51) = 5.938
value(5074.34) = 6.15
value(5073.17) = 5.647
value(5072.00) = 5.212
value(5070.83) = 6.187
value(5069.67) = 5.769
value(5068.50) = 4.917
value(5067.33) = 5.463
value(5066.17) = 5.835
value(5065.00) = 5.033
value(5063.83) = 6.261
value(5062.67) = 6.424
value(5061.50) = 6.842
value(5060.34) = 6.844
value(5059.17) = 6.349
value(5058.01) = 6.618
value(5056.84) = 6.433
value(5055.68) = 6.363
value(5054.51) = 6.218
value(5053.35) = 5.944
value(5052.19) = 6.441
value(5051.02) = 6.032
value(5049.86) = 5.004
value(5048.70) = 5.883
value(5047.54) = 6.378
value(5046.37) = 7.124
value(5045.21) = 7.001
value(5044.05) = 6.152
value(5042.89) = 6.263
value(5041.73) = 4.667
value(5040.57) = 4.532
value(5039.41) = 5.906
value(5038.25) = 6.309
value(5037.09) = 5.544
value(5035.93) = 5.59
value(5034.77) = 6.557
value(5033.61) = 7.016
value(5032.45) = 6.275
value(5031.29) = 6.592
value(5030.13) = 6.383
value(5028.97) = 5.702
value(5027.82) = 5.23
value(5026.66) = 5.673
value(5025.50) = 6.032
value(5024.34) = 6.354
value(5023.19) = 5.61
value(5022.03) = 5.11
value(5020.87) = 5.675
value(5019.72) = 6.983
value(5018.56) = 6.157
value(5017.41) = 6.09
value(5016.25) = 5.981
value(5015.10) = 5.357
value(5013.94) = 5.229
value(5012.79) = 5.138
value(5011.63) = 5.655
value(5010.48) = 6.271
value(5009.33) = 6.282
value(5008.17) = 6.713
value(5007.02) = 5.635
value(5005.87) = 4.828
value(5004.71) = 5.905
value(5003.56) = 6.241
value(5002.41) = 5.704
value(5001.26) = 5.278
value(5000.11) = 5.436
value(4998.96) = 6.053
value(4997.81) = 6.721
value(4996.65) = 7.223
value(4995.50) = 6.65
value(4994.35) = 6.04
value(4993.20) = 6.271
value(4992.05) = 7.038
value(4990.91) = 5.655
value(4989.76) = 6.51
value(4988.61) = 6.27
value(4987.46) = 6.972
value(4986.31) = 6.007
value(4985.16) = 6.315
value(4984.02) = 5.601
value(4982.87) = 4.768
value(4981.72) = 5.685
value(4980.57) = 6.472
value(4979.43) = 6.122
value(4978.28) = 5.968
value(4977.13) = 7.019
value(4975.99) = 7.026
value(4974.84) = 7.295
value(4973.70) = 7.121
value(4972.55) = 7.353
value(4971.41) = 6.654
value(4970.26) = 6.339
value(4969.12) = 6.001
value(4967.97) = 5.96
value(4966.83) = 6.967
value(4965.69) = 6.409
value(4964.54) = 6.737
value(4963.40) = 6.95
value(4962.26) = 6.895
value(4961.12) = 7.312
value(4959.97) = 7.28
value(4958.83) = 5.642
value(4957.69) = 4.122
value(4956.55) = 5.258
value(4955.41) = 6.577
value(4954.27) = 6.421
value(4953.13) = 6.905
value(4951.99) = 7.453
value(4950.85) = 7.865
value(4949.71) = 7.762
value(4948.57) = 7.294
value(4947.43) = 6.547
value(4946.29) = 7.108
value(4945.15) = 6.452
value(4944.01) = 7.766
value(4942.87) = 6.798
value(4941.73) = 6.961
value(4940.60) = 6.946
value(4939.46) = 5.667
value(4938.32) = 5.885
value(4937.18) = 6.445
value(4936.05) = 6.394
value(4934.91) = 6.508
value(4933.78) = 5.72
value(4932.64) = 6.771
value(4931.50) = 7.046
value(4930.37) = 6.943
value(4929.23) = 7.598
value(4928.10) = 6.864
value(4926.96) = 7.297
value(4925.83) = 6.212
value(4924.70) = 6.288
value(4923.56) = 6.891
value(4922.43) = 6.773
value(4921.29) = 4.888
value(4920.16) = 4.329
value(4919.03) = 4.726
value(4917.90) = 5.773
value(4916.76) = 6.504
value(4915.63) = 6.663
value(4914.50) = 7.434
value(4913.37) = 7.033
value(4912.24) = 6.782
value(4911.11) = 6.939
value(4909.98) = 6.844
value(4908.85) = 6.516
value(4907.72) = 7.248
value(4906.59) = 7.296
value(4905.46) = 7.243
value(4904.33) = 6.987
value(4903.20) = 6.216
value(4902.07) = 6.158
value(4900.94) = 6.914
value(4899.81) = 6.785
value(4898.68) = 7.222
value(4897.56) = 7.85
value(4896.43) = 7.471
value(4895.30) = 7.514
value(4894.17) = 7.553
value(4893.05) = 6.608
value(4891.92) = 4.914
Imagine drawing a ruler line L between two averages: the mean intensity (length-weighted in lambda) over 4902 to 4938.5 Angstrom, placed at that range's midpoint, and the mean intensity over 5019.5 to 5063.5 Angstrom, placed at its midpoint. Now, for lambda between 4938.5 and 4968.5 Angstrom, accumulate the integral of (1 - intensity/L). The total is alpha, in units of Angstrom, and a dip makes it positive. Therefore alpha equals -1.26 Angstrom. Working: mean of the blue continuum 6.53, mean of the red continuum 6.1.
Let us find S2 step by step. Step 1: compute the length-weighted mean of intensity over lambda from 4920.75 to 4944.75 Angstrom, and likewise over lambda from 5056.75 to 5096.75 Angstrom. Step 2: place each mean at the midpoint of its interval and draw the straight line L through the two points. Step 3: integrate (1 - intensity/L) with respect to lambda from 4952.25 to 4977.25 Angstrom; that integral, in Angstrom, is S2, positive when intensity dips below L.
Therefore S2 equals -0.5 Angstrom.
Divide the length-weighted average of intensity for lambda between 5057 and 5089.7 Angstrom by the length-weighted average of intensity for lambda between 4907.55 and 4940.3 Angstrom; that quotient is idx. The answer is 0.9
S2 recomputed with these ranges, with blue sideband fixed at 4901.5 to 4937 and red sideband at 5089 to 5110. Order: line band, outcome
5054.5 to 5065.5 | -0.8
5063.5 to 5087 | 0.6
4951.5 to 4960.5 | 0.3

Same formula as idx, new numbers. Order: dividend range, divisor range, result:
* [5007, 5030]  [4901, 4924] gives 0.91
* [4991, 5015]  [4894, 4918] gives 0.86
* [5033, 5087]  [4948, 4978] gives 0.89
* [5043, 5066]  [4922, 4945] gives 0.94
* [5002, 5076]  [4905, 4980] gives 0.90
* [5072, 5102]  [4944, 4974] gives 0.86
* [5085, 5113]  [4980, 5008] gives 0.96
